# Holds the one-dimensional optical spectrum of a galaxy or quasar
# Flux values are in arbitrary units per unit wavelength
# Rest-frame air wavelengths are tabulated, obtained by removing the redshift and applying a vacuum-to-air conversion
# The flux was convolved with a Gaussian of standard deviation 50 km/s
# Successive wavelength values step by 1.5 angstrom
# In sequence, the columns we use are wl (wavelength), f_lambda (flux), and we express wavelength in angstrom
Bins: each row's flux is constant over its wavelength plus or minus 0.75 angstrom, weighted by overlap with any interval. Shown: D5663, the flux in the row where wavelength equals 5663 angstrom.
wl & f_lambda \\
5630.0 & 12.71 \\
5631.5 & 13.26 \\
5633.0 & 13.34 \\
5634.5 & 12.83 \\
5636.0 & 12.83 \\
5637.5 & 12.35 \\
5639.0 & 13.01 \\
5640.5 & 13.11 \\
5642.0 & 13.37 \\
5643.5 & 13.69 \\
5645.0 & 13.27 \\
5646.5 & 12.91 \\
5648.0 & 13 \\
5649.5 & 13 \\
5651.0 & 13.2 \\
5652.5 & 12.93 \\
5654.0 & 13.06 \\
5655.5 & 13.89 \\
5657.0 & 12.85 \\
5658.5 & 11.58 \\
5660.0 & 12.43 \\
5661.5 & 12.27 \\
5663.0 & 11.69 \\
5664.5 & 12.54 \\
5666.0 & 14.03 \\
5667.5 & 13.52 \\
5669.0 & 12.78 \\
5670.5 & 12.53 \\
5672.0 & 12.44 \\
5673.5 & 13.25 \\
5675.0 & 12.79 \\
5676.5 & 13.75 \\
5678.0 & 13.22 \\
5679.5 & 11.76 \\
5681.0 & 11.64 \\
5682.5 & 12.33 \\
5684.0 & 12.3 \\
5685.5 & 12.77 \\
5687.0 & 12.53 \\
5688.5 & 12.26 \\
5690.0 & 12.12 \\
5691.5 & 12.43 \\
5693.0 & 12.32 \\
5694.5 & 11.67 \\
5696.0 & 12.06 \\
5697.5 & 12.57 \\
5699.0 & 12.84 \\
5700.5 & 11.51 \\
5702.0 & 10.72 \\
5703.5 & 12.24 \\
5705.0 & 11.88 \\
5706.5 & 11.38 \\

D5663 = 11.69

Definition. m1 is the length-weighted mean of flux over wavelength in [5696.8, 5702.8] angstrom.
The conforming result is 11.9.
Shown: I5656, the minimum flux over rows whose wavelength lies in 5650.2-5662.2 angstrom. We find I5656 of 11.58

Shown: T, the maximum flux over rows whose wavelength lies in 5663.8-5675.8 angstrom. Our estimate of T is 14.03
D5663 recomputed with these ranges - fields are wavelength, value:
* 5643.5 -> 13.69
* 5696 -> 12.06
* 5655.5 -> 13.89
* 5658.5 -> 11.58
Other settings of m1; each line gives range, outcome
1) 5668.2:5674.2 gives 12.8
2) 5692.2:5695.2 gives 12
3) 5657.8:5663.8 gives 12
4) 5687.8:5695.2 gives 12.2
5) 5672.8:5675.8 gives 13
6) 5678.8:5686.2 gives 12.2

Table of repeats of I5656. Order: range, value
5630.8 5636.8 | 12.83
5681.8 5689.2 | 12.26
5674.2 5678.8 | 12.79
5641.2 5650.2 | 12.91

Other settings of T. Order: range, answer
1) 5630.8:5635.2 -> 13.34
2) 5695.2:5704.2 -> 12.84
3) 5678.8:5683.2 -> 12.33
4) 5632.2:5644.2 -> 13.69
